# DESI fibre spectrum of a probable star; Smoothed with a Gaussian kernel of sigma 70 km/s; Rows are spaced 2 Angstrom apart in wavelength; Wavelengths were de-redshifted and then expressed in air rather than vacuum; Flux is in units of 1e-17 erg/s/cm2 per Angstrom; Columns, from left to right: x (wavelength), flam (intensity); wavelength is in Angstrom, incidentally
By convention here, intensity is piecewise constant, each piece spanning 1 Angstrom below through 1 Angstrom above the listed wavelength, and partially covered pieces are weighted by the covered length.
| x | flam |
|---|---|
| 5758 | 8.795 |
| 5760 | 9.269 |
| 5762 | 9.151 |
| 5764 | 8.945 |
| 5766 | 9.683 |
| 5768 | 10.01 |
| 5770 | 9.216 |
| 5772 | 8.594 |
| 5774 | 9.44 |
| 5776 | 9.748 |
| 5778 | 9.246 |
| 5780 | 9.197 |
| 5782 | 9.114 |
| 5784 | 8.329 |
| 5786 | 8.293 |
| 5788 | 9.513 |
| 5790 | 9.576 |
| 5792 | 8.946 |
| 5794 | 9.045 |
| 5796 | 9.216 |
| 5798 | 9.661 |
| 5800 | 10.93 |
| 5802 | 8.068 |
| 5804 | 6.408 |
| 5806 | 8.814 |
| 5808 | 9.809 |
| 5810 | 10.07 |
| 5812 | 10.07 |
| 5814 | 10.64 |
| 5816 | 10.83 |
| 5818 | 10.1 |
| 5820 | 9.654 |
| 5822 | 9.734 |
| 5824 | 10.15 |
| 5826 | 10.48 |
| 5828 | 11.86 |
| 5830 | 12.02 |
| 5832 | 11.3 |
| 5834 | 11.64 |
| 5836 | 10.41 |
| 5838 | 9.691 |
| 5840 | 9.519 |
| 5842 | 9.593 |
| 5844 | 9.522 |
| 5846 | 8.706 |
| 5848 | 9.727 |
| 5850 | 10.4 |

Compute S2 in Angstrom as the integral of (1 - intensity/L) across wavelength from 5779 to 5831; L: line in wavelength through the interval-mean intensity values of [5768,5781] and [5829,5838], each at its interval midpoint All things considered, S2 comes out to 3.22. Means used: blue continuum 9.3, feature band 9.64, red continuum 11.2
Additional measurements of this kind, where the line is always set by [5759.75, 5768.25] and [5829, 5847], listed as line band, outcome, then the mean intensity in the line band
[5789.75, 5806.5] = 1.4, 8.94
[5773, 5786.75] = 0.7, 9.07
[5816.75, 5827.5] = -0.1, 10.1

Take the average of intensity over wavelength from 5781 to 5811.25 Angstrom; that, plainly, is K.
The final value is 9.06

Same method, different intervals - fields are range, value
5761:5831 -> 9.56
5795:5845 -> 10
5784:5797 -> 9.04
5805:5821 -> 10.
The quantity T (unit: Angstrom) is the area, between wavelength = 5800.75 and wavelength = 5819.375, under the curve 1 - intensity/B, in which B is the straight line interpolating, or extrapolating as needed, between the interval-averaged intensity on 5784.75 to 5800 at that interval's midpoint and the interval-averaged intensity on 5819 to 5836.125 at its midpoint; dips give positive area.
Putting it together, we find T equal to 1.16 Angstrom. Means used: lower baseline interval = 9.28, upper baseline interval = 10.8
